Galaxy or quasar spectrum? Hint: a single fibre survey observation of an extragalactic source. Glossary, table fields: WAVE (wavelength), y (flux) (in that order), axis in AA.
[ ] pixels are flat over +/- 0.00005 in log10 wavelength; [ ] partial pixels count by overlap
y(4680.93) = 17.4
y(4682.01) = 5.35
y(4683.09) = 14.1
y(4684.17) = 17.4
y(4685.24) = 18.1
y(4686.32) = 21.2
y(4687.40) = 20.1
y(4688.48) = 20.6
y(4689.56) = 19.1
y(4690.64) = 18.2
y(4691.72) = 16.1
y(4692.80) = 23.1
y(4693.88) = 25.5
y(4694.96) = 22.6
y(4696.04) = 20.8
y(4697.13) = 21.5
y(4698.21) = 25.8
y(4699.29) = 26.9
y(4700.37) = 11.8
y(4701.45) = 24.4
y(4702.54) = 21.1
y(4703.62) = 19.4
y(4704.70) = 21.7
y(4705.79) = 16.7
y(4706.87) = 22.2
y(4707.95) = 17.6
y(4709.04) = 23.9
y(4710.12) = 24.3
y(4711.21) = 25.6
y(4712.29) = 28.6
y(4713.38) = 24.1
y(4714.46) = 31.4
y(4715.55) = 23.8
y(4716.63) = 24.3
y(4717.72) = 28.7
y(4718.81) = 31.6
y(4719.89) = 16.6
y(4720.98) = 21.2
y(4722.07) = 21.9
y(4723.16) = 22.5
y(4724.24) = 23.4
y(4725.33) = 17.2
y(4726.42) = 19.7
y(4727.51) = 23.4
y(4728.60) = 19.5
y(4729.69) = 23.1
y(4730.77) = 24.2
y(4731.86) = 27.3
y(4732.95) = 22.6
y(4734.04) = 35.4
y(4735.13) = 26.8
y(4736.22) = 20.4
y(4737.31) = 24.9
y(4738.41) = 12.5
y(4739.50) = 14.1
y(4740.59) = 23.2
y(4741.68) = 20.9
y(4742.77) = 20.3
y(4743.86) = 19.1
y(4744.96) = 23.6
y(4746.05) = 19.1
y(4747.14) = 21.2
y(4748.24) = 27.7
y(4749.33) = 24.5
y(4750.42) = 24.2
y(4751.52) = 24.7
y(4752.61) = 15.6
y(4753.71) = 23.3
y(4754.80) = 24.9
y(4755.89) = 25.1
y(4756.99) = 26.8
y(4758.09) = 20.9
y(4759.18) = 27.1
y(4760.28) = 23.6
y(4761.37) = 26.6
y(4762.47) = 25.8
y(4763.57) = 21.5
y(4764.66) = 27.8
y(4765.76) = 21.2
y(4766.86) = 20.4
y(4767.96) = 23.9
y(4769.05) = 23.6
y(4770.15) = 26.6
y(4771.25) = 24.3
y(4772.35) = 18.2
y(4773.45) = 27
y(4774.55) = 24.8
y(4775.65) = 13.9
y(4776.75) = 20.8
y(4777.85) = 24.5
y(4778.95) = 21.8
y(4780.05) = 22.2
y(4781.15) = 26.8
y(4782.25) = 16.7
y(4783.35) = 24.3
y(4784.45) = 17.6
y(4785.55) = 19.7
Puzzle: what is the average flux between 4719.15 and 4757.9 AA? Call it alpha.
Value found 22.3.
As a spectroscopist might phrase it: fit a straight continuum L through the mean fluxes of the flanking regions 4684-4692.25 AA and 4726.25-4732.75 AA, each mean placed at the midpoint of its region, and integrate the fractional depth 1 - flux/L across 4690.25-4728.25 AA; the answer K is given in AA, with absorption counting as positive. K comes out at -2.7 AA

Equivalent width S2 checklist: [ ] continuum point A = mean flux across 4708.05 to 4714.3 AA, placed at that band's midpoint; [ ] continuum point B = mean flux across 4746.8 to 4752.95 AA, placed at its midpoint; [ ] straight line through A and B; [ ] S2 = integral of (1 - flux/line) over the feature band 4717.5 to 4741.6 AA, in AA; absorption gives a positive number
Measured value 1.6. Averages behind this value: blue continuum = 25.1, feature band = 22.6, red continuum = 23.3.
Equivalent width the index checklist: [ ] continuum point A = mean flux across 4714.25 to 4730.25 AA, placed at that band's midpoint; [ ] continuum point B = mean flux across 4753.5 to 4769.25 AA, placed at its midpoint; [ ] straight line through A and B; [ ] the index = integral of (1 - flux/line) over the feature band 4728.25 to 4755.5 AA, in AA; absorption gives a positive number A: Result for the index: 1.2 AA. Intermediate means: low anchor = 23.1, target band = 22.6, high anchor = 24.2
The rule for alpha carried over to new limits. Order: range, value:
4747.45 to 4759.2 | 23.9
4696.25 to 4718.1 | 23.1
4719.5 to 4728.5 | 20.7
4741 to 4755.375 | 22.3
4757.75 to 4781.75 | 23.3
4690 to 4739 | 22.7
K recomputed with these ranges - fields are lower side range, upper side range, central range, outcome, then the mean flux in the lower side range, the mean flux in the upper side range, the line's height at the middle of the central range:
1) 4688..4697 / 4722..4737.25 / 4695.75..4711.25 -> 0.1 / 20.8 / 23.5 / 21.6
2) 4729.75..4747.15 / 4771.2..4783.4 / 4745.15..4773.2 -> -1.9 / 22.3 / 21.9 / 22.1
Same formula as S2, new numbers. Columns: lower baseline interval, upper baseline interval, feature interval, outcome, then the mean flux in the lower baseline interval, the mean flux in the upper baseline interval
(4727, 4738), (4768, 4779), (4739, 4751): 1.2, 24.6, 22.6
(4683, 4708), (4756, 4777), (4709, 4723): -2.5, 20.4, 23.5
